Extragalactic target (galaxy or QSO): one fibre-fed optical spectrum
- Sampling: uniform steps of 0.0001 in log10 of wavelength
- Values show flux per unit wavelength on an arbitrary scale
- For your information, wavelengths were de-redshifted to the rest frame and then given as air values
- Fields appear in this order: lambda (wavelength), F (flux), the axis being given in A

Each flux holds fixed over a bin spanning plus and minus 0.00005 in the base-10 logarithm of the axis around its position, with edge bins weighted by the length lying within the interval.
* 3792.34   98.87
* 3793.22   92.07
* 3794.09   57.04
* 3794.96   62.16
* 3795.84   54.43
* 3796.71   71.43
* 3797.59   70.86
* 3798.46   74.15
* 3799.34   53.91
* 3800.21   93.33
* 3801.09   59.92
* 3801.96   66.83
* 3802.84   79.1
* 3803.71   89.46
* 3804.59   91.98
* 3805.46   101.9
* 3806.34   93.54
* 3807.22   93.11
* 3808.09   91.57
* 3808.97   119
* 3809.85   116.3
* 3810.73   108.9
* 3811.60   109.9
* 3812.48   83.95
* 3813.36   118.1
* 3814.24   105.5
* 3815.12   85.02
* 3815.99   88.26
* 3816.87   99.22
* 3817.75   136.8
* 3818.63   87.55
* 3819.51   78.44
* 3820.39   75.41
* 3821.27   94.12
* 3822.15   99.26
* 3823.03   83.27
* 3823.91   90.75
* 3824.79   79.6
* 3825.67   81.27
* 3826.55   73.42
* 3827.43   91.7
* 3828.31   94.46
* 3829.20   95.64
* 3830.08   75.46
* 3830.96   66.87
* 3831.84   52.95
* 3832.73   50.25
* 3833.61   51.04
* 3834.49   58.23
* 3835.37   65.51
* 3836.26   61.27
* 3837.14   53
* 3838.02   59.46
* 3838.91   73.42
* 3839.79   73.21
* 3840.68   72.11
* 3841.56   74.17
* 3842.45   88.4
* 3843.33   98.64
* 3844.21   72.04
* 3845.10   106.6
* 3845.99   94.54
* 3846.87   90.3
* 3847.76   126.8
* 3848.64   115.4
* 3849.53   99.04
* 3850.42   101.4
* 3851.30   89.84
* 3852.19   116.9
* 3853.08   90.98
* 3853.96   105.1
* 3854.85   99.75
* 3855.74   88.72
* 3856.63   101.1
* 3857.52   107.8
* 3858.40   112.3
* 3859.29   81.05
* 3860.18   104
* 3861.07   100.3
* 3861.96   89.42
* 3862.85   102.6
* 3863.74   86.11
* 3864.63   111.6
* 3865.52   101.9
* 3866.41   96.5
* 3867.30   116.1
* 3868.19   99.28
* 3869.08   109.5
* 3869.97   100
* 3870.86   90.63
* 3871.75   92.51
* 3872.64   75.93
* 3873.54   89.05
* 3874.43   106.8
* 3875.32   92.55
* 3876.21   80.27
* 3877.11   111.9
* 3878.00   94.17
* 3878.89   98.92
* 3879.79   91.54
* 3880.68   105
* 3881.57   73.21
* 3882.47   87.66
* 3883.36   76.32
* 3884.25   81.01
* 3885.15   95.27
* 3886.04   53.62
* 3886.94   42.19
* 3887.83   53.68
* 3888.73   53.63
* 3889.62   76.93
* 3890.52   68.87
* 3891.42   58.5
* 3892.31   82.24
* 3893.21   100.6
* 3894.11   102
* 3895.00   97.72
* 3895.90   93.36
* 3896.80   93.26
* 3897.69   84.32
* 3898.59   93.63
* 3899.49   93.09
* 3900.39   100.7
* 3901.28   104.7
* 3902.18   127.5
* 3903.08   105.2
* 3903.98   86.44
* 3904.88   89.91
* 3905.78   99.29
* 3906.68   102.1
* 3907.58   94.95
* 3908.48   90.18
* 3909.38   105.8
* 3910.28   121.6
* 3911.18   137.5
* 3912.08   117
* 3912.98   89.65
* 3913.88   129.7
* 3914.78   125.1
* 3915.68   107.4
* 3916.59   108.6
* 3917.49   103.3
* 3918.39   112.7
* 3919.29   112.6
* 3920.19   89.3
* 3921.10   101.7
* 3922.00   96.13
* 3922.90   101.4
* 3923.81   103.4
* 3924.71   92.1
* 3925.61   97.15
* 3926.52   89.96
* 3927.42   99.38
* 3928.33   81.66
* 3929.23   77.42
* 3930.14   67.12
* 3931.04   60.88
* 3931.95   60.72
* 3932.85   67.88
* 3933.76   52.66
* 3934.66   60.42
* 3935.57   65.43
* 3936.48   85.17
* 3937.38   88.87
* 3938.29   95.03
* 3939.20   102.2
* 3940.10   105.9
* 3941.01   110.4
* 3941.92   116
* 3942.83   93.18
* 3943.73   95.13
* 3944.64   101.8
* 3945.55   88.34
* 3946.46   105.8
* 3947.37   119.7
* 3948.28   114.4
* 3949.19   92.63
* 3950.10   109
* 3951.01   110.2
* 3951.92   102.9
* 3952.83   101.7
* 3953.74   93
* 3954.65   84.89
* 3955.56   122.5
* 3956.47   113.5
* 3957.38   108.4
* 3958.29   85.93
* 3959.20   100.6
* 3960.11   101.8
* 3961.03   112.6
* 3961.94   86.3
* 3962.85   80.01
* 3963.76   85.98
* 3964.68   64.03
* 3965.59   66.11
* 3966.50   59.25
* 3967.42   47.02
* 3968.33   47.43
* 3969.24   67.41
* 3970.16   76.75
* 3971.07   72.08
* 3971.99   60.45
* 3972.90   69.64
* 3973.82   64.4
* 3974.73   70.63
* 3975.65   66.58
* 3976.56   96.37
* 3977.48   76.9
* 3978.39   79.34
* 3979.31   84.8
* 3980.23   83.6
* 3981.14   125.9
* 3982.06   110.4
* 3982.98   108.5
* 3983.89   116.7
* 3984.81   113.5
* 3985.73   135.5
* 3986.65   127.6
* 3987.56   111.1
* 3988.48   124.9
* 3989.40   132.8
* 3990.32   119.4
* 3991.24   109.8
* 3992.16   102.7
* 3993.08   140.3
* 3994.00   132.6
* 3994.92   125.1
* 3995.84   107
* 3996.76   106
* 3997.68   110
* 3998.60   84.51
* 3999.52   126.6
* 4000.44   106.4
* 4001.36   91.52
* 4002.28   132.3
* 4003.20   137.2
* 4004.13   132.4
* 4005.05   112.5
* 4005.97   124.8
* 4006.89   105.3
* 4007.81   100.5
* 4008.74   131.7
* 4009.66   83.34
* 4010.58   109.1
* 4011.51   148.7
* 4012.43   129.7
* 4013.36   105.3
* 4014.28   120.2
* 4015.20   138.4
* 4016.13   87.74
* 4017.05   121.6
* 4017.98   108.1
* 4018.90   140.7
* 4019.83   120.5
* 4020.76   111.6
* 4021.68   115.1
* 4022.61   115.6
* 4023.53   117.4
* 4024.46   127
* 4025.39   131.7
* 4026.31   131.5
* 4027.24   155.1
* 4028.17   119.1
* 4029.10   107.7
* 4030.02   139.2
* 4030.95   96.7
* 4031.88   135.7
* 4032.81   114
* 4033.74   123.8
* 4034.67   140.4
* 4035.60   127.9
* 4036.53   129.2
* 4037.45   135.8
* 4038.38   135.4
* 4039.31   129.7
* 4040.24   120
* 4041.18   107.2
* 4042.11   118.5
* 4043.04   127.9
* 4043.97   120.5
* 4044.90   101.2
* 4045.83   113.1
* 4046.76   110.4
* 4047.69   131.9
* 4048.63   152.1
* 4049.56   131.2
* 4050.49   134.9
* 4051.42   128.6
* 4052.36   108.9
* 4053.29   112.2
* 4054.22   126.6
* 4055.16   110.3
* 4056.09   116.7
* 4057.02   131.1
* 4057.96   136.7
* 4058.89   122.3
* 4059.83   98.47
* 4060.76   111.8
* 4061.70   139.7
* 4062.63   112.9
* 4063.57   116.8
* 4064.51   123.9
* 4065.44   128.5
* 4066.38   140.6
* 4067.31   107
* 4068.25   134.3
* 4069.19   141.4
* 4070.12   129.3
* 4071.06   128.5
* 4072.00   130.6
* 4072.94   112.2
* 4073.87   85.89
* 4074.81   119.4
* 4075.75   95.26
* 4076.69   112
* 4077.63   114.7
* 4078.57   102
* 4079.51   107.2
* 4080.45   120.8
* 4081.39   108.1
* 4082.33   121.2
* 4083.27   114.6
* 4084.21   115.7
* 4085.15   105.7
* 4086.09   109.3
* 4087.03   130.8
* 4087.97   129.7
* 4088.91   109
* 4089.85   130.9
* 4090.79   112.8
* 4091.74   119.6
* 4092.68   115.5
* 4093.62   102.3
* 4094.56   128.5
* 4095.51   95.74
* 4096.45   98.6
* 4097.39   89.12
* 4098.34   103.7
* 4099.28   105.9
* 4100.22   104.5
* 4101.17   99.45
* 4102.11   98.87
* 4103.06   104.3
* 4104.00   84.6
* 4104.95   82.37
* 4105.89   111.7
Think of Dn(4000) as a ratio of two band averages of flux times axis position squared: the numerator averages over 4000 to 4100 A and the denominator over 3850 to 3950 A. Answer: 1.4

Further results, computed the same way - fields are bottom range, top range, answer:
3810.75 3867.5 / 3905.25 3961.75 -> 1.15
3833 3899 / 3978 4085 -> 1.46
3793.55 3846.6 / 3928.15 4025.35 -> 1.32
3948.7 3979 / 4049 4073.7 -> 1.54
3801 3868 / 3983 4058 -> 1.47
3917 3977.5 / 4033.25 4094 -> 1.44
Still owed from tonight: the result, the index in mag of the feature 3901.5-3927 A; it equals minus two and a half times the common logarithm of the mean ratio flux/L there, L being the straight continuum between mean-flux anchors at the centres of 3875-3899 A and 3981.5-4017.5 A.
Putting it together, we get -0.15 mag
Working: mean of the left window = 83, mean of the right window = 117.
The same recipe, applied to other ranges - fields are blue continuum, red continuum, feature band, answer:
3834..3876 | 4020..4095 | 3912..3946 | 0.104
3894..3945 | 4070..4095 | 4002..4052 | -0.132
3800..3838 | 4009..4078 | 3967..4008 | 0.112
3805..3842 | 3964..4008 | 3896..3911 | -0.092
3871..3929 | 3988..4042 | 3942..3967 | 0.105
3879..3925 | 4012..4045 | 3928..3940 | 0.328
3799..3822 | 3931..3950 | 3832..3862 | 0.066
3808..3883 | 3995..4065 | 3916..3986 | 0.190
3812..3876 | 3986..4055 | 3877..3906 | 0.135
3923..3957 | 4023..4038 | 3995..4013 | 0.020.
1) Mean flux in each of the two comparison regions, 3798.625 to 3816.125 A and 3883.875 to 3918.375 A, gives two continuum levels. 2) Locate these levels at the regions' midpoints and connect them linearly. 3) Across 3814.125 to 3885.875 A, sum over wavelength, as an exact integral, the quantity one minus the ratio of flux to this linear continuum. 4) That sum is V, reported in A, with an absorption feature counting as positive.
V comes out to 2.8 A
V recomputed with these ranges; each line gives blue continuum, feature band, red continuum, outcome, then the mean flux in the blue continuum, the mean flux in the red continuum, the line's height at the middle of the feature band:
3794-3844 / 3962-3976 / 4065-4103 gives 4.61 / 82.1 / 114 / 100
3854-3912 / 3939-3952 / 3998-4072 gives 0.06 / 93.4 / 122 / 105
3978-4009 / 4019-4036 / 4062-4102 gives -1.44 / 114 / 115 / 115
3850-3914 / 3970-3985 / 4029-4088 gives 3.06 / 94.3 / 121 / 109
